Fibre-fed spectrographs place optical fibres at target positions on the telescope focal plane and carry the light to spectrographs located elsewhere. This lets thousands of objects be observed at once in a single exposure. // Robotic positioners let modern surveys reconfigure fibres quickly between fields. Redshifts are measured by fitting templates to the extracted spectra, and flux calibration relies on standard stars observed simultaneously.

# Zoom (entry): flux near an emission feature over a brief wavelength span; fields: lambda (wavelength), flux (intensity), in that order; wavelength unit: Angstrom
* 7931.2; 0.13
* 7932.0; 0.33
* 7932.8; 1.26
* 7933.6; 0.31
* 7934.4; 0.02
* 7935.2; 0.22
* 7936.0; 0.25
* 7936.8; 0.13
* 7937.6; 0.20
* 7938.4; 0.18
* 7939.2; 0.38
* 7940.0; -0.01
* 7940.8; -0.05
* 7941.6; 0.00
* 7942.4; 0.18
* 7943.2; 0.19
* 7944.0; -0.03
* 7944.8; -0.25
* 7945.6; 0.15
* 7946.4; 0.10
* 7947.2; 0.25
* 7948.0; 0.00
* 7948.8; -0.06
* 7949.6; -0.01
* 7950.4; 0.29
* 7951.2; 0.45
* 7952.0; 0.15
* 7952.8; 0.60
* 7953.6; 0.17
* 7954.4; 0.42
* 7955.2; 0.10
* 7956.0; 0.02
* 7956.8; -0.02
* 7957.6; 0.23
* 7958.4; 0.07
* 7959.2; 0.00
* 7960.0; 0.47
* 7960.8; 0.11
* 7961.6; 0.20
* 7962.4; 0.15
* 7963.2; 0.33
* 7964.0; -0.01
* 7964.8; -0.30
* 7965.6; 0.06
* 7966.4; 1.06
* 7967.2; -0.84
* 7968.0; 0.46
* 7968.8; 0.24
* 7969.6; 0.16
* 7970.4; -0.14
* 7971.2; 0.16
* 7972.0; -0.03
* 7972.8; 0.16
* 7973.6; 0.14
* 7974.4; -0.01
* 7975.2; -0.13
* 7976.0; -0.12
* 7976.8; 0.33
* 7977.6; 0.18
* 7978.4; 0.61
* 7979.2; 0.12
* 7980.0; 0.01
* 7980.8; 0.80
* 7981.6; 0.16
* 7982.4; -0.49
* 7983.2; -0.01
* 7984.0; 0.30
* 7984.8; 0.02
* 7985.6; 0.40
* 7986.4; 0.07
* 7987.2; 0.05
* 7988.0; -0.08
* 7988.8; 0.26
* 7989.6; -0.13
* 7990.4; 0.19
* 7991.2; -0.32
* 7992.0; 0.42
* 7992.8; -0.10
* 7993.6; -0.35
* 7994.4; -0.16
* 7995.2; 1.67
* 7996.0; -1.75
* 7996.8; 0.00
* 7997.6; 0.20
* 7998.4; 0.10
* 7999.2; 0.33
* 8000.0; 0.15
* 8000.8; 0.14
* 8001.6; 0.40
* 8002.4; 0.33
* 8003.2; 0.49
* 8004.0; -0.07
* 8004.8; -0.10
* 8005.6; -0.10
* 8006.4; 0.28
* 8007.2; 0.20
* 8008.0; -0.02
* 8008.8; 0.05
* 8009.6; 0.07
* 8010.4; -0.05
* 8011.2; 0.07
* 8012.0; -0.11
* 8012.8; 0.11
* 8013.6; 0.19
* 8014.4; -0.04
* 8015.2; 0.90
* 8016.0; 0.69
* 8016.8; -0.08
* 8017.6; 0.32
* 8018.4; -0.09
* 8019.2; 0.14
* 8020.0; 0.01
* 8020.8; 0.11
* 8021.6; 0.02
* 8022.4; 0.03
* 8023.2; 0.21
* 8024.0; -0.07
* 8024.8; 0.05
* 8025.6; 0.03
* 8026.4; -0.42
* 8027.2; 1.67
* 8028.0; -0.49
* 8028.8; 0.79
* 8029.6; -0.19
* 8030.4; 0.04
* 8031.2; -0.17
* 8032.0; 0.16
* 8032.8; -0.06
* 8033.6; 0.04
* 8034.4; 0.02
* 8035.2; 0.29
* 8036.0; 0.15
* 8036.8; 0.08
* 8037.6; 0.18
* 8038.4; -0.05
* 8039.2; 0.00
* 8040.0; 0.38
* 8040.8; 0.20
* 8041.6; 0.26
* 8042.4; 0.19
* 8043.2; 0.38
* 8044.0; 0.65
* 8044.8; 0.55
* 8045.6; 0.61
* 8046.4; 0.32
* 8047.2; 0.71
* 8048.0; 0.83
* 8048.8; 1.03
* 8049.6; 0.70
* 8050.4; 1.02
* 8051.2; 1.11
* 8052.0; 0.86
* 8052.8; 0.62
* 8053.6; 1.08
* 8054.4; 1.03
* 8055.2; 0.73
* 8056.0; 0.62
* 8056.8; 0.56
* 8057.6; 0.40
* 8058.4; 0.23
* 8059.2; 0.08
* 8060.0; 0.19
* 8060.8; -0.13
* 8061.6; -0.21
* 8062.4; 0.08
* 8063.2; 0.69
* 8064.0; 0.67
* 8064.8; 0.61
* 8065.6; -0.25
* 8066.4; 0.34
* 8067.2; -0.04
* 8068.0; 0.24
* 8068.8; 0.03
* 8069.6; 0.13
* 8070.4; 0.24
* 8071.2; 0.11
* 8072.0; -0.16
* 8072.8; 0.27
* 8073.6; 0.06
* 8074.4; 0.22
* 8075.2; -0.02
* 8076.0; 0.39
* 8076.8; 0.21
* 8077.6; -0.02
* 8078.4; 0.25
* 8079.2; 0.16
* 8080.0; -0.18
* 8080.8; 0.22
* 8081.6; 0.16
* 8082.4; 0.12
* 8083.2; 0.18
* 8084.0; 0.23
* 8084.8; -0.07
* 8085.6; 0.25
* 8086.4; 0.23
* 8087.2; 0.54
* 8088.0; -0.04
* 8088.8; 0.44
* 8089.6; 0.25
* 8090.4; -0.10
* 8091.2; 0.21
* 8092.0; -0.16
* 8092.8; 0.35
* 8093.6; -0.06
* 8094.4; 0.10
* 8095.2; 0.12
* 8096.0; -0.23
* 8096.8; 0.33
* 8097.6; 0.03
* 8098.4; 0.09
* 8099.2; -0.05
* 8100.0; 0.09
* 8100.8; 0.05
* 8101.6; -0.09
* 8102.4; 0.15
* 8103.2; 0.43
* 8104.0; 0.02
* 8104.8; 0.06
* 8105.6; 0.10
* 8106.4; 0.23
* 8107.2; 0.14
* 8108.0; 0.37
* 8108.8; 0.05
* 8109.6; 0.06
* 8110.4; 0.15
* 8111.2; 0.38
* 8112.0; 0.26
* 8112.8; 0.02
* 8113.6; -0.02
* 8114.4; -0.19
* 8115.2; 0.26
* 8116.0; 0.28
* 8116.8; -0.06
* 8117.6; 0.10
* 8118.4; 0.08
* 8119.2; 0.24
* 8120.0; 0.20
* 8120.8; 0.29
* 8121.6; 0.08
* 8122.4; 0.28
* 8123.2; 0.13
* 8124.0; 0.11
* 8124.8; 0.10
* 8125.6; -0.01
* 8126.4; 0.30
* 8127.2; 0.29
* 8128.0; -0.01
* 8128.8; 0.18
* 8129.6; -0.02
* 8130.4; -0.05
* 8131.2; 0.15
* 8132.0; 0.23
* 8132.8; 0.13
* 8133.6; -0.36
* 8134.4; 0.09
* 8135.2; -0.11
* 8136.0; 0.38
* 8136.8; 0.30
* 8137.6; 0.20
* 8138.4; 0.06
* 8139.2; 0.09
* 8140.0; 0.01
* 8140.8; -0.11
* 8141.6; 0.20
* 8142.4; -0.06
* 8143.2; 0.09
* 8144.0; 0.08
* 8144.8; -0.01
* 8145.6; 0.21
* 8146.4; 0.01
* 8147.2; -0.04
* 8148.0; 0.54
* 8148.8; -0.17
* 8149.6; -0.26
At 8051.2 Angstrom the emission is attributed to [O II] 3727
